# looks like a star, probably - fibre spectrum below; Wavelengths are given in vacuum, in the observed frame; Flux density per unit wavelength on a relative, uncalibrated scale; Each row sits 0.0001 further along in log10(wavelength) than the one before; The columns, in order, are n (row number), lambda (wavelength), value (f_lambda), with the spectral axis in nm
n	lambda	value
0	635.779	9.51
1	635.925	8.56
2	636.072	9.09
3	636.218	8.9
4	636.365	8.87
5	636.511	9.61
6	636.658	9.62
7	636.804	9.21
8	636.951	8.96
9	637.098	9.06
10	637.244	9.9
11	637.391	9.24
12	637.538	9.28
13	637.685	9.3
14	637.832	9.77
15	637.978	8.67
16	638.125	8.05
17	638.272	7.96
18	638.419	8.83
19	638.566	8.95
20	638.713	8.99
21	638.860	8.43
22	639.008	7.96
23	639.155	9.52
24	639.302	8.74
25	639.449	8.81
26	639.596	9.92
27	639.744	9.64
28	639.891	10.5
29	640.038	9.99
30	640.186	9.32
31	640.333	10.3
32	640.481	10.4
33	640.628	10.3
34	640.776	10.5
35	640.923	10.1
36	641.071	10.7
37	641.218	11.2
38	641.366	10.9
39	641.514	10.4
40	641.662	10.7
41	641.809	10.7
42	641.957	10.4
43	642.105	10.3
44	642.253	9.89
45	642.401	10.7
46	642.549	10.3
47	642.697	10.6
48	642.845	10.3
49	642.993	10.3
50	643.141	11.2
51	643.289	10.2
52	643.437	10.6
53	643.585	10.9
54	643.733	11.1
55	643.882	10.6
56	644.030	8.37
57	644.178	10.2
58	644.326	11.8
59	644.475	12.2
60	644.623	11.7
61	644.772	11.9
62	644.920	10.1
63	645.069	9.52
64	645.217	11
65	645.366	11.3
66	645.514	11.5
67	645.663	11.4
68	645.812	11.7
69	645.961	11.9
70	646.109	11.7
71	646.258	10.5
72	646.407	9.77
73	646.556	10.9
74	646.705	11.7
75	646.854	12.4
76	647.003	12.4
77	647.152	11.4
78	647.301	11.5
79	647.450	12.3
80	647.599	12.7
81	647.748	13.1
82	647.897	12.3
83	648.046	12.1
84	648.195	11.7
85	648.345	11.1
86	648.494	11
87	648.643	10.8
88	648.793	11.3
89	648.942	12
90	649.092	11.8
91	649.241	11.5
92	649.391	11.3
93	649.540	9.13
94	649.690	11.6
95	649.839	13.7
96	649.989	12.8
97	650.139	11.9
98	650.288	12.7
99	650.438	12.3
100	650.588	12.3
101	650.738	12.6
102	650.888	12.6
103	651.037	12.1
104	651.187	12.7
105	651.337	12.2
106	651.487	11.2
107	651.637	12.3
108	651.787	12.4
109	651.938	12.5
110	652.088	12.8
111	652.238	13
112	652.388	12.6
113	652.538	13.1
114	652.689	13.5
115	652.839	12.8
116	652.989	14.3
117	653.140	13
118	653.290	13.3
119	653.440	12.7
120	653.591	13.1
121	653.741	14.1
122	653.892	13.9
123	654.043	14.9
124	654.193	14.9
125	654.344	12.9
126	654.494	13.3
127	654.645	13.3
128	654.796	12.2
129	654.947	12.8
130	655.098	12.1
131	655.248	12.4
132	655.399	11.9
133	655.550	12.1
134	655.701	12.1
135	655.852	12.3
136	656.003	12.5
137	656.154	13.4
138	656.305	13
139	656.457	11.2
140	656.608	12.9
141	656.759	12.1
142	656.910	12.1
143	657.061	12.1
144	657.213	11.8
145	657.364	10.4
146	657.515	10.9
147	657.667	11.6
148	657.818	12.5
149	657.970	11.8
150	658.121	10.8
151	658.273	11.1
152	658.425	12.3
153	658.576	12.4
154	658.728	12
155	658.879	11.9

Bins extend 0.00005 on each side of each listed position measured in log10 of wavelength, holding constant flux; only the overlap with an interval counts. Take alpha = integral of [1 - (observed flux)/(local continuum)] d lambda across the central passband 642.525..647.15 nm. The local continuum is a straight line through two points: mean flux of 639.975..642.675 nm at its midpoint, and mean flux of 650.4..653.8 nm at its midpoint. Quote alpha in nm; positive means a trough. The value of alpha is 0.08 nm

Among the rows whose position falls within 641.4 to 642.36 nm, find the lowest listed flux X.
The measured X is 9.89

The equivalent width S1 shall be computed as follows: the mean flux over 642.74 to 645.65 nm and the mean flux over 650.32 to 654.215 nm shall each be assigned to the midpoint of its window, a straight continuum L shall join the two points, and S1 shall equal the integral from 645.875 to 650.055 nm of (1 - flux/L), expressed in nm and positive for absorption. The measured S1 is 0.048 nm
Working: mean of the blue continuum 10.8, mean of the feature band 11.7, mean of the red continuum 12.9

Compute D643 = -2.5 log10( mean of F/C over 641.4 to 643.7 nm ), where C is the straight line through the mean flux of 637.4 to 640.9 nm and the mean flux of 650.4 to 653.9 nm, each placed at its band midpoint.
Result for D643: -0.03 mag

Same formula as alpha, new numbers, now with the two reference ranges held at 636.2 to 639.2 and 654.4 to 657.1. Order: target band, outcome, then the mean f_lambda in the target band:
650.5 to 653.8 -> -0.28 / 12.8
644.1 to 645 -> -0.09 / 11.3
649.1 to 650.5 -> -0.07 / 11.9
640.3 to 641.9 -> -0.15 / 10.6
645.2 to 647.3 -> -0.15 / 11.4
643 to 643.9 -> -0.06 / 10.7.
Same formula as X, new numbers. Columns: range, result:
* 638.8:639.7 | 7.96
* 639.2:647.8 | 8.37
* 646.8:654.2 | 9.13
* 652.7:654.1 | 12.7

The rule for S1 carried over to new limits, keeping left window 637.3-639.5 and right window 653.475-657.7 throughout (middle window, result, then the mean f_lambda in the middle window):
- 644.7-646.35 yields -0.115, 11.1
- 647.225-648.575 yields -0.131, 12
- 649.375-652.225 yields -0.161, 12.2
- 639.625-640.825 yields -0.112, 10.1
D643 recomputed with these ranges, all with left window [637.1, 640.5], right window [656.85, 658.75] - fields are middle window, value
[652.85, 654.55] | -0.221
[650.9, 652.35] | -0.141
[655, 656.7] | -0.087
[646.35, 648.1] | -0.157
